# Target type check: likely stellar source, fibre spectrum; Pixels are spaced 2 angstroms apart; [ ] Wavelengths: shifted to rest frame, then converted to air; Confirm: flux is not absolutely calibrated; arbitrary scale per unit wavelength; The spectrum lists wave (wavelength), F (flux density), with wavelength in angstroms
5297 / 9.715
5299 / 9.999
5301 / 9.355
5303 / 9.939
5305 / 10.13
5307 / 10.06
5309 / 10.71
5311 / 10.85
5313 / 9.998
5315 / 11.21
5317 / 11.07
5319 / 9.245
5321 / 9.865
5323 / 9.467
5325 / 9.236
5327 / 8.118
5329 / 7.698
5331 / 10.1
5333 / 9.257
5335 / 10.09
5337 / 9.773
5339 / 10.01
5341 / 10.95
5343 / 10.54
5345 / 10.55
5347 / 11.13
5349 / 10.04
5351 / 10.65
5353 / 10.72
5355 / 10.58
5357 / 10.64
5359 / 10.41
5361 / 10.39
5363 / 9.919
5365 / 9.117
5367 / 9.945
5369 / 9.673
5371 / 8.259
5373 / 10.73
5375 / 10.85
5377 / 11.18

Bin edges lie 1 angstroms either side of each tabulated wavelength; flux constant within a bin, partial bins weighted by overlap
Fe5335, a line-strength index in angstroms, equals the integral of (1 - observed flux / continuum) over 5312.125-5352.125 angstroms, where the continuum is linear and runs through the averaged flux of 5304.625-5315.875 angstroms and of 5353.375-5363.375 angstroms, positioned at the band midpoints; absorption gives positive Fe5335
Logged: 2.0 angstroms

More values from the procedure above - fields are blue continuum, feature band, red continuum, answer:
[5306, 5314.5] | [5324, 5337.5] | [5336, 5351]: 1.66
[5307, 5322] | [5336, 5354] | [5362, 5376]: -0.77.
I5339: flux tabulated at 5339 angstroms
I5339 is 10.01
